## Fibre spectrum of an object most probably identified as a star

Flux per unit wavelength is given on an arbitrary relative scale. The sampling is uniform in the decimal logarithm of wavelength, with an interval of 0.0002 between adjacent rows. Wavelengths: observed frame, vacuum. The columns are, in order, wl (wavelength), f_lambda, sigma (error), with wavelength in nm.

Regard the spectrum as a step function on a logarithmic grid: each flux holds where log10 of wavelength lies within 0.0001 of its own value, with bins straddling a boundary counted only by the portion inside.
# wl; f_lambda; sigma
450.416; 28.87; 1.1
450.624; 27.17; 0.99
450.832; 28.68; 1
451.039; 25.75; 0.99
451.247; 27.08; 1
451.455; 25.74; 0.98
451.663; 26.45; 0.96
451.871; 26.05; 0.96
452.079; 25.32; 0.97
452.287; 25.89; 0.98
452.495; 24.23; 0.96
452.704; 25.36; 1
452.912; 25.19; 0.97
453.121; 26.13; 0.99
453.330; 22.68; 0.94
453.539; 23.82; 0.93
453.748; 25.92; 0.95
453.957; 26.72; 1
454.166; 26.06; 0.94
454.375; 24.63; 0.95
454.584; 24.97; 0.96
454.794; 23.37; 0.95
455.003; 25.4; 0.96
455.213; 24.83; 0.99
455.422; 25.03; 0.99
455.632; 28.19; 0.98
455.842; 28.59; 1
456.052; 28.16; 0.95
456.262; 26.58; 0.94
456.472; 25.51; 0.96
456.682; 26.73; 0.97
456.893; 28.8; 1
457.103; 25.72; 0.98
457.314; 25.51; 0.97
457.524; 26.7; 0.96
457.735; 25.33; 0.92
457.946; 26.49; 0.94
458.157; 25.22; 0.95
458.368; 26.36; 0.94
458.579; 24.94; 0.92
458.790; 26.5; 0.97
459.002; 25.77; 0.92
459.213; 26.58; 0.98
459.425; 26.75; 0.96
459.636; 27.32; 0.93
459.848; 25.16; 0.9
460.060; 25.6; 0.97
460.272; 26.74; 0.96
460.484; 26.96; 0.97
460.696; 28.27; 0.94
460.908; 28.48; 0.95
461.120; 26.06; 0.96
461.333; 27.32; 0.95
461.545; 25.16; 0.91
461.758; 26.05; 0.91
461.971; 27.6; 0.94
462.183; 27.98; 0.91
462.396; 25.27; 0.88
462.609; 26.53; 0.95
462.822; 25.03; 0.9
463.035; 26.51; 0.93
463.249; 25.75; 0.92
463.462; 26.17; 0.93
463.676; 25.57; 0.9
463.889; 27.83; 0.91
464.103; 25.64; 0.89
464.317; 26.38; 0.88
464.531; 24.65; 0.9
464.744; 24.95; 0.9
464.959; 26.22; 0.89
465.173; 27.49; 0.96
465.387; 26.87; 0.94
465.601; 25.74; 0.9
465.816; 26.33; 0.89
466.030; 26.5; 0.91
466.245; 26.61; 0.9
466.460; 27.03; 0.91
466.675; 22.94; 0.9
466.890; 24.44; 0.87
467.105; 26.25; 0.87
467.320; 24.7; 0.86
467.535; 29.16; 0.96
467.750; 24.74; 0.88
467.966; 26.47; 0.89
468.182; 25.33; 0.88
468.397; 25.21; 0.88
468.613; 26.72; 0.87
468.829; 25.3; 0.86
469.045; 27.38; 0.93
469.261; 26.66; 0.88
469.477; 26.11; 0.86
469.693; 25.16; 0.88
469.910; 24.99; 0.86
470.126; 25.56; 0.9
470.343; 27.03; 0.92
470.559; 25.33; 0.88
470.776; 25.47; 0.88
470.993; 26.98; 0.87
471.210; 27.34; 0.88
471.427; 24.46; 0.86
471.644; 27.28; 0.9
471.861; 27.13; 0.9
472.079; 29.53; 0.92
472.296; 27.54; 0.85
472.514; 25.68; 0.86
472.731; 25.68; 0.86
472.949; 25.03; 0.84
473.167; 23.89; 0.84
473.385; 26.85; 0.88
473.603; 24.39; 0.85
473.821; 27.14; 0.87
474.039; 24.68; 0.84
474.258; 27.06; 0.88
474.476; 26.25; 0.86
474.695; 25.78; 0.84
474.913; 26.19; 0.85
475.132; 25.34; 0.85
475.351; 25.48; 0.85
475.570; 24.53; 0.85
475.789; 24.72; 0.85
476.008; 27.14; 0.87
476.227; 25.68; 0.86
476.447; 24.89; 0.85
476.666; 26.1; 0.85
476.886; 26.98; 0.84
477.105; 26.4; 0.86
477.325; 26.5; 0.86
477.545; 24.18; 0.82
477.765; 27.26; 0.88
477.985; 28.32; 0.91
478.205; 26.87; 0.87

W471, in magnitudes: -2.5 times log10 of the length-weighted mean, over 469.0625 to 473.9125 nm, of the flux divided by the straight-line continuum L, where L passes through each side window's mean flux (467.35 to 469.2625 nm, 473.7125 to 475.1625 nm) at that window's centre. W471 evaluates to 0.00 mag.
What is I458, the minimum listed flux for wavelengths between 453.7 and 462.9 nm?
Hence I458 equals 23.37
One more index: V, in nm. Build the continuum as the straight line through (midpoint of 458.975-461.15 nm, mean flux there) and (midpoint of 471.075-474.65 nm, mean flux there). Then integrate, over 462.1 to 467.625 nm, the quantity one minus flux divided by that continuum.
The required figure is 0.10 nm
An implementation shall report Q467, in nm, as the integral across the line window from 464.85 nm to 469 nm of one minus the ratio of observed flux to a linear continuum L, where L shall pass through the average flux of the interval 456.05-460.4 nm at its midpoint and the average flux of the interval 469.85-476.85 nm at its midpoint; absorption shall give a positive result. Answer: 0.013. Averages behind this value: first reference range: 26.3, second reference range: 26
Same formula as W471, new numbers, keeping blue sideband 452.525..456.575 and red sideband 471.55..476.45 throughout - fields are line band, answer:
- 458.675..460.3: -0.023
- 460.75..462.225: -0.050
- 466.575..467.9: 0.019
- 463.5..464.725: -0.006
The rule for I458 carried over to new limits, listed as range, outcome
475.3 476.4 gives 24.53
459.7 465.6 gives 24.65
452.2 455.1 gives 22.68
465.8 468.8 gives 22.94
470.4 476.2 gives 23.89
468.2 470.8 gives 24.99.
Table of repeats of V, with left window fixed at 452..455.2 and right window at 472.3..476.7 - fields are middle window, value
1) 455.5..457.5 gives -0.15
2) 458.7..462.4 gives -0.21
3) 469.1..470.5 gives -0.02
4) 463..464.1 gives -0.04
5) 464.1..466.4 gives -0.07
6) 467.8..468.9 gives -0.01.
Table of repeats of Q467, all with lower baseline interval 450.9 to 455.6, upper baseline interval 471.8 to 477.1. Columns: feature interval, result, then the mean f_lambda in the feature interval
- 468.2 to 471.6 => -0.02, 26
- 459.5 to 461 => -0.08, 26.9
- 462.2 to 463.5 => -0.02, 26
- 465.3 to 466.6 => -0.03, 26.4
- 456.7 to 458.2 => -0.05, 26.3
